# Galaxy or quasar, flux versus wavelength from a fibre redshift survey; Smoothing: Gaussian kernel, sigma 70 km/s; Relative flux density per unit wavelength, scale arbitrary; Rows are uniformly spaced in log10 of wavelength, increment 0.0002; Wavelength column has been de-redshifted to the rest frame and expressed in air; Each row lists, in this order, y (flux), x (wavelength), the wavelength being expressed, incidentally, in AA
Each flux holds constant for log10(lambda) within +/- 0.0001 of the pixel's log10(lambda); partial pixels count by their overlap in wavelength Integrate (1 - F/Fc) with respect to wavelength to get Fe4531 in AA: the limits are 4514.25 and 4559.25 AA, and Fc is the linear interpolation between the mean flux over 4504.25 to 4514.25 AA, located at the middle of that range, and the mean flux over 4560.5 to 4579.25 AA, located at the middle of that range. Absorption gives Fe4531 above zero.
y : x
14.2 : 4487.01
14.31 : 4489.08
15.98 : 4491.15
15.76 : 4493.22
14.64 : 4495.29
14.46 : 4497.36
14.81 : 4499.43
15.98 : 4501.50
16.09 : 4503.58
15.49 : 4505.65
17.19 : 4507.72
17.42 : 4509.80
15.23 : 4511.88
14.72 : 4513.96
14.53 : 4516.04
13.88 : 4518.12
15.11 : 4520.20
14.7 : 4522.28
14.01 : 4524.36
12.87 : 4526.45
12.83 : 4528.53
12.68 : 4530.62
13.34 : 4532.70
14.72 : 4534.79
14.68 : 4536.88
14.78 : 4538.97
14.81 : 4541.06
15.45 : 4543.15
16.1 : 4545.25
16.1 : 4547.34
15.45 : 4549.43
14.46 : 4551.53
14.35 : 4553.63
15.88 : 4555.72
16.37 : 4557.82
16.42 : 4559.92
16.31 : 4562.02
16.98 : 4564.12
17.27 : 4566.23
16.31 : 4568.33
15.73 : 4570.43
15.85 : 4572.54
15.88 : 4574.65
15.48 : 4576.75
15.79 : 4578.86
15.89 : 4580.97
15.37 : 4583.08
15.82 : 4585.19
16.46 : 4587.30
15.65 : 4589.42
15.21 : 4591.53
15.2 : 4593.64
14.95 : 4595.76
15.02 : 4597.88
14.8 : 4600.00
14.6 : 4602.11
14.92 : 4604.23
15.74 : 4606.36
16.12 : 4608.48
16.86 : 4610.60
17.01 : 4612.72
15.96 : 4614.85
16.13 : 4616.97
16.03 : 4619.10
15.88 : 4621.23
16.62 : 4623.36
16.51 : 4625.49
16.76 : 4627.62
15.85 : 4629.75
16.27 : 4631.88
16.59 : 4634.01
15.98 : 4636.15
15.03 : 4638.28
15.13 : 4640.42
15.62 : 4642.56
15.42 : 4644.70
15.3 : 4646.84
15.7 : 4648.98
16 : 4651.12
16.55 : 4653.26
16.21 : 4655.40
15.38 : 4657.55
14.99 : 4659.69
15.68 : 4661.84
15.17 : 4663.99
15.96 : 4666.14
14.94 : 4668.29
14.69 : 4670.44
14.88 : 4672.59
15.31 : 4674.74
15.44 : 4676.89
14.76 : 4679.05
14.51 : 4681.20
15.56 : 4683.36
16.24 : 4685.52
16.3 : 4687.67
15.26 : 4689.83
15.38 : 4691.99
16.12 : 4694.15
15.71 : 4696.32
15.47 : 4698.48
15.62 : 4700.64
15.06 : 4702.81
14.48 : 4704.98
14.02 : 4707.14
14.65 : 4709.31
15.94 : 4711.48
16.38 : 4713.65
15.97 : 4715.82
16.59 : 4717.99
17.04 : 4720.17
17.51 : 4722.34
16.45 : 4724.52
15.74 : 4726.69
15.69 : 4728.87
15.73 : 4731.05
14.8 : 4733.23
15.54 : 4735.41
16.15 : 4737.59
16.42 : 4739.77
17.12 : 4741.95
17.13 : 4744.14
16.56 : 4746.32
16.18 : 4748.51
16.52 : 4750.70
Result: 4.20 AA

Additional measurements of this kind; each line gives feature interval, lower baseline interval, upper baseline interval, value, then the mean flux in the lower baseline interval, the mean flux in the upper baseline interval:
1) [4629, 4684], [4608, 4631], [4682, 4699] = 1.9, 16.3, 15.7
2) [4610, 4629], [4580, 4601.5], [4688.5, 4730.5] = -1.1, 15.4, 15.7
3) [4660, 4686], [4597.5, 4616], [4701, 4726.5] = 0.9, 15.7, 15.8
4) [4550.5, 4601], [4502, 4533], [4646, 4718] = -2.5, 14.7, 15.5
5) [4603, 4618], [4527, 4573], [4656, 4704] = -0.7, 15.3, 15.4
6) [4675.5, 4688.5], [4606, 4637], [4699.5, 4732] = 0.4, 16.3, 15.8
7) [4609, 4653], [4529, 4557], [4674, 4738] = -2.3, 14.8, 15.6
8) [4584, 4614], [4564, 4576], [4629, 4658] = 0.9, 16.3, 15.8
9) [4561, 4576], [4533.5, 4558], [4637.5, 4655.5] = -1.0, 15.2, 15.6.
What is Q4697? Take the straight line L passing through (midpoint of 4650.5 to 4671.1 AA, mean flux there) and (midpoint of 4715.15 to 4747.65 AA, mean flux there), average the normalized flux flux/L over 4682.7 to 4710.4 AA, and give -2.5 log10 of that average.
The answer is 0.04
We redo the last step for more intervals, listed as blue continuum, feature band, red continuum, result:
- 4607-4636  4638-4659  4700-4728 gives 0.04 mag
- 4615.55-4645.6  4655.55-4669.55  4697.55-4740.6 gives 0.04 mag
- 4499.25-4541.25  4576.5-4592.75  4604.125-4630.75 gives 0.00 mag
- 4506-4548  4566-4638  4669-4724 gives -0.05 mag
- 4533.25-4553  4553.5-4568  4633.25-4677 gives -0.08 mag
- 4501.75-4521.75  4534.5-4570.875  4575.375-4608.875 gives -0.02 mag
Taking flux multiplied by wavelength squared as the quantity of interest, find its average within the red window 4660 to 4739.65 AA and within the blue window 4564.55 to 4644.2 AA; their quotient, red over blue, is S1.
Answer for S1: 1.02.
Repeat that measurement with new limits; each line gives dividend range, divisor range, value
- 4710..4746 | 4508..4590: 1.15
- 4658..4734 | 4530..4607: 1.06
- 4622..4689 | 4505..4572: 1.08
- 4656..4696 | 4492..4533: 1.11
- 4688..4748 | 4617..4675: 1.04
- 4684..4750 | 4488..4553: 1.16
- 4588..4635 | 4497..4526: 1.09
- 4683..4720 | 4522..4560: 1.14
